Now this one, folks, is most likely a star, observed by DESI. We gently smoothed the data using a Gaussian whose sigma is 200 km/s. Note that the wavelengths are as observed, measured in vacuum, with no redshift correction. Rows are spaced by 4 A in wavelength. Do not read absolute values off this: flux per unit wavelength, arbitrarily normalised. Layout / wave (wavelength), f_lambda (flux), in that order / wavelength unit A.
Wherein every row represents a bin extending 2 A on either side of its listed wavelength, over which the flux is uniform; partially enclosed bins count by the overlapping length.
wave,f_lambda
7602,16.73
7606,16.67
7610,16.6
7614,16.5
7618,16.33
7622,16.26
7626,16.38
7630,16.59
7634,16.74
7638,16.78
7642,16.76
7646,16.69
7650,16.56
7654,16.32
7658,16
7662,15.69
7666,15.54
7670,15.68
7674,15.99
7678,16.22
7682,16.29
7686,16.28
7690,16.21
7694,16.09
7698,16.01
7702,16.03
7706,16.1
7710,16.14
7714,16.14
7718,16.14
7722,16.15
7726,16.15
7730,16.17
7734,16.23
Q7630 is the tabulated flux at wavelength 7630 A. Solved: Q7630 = 16.59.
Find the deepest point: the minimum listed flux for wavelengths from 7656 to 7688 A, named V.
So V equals 15.54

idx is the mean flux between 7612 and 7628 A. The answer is 16.4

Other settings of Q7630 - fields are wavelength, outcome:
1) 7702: 16.03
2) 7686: 16.28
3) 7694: 16.09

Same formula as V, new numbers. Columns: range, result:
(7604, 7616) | 16.5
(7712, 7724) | 16.14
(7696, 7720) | 16.01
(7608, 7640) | 16.26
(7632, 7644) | 16.74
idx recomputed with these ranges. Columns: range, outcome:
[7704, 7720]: 16.1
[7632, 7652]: 16.7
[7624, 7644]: 16.6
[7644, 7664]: 16.3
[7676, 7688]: 16.3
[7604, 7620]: 16.5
